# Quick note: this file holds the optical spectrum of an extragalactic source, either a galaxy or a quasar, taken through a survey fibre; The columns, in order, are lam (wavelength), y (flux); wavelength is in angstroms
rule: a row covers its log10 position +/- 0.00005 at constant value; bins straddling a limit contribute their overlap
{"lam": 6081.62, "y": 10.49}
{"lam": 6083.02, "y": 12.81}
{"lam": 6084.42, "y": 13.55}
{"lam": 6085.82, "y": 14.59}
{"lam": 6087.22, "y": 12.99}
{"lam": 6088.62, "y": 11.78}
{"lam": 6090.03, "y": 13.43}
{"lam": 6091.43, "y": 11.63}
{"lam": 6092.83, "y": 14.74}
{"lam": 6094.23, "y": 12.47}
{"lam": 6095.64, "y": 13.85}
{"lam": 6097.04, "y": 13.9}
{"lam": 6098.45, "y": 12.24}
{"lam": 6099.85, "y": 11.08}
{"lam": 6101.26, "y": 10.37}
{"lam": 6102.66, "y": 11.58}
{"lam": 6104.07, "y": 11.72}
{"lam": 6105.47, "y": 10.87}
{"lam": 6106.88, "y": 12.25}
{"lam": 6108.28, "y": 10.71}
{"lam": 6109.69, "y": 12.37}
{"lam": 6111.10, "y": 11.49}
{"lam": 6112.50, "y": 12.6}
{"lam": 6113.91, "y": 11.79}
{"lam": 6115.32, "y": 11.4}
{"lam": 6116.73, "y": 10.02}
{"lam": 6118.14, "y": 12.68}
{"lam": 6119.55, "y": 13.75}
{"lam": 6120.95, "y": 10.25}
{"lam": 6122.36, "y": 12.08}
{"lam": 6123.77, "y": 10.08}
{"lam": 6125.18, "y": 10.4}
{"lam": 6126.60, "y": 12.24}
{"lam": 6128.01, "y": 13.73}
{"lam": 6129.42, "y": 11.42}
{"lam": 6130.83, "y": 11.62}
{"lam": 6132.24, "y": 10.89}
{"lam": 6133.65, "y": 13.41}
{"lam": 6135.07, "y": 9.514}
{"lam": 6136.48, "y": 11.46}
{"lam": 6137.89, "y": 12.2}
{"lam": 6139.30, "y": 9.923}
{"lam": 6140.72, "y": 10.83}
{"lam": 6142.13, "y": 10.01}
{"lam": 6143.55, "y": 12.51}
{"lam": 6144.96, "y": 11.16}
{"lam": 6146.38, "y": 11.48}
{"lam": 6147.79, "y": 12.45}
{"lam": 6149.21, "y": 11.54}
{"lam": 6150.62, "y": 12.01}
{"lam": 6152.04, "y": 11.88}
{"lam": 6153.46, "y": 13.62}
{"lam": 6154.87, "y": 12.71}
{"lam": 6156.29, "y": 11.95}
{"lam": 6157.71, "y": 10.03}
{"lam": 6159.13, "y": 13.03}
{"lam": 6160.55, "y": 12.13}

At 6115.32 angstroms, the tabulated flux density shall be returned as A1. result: 11.4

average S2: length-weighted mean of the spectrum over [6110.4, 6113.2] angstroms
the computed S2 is 12.1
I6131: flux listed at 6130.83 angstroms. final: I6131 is 11.62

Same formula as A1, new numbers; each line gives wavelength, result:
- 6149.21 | 11.54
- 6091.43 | 11.63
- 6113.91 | 11.79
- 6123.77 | 10.08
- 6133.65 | 13.41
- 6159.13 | 13.03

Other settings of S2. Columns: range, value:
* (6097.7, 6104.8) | 11.4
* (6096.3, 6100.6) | 12.4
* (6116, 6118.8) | 11.3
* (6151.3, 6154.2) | 12.7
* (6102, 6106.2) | 11.4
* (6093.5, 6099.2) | 13.1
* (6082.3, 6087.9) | 13.5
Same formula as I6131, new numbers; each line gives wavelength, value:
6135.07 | 9.514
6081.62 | 10.49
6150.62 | 12.01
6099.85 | 11.08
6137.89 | 12.2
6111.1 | 11.49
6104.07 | 11.72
